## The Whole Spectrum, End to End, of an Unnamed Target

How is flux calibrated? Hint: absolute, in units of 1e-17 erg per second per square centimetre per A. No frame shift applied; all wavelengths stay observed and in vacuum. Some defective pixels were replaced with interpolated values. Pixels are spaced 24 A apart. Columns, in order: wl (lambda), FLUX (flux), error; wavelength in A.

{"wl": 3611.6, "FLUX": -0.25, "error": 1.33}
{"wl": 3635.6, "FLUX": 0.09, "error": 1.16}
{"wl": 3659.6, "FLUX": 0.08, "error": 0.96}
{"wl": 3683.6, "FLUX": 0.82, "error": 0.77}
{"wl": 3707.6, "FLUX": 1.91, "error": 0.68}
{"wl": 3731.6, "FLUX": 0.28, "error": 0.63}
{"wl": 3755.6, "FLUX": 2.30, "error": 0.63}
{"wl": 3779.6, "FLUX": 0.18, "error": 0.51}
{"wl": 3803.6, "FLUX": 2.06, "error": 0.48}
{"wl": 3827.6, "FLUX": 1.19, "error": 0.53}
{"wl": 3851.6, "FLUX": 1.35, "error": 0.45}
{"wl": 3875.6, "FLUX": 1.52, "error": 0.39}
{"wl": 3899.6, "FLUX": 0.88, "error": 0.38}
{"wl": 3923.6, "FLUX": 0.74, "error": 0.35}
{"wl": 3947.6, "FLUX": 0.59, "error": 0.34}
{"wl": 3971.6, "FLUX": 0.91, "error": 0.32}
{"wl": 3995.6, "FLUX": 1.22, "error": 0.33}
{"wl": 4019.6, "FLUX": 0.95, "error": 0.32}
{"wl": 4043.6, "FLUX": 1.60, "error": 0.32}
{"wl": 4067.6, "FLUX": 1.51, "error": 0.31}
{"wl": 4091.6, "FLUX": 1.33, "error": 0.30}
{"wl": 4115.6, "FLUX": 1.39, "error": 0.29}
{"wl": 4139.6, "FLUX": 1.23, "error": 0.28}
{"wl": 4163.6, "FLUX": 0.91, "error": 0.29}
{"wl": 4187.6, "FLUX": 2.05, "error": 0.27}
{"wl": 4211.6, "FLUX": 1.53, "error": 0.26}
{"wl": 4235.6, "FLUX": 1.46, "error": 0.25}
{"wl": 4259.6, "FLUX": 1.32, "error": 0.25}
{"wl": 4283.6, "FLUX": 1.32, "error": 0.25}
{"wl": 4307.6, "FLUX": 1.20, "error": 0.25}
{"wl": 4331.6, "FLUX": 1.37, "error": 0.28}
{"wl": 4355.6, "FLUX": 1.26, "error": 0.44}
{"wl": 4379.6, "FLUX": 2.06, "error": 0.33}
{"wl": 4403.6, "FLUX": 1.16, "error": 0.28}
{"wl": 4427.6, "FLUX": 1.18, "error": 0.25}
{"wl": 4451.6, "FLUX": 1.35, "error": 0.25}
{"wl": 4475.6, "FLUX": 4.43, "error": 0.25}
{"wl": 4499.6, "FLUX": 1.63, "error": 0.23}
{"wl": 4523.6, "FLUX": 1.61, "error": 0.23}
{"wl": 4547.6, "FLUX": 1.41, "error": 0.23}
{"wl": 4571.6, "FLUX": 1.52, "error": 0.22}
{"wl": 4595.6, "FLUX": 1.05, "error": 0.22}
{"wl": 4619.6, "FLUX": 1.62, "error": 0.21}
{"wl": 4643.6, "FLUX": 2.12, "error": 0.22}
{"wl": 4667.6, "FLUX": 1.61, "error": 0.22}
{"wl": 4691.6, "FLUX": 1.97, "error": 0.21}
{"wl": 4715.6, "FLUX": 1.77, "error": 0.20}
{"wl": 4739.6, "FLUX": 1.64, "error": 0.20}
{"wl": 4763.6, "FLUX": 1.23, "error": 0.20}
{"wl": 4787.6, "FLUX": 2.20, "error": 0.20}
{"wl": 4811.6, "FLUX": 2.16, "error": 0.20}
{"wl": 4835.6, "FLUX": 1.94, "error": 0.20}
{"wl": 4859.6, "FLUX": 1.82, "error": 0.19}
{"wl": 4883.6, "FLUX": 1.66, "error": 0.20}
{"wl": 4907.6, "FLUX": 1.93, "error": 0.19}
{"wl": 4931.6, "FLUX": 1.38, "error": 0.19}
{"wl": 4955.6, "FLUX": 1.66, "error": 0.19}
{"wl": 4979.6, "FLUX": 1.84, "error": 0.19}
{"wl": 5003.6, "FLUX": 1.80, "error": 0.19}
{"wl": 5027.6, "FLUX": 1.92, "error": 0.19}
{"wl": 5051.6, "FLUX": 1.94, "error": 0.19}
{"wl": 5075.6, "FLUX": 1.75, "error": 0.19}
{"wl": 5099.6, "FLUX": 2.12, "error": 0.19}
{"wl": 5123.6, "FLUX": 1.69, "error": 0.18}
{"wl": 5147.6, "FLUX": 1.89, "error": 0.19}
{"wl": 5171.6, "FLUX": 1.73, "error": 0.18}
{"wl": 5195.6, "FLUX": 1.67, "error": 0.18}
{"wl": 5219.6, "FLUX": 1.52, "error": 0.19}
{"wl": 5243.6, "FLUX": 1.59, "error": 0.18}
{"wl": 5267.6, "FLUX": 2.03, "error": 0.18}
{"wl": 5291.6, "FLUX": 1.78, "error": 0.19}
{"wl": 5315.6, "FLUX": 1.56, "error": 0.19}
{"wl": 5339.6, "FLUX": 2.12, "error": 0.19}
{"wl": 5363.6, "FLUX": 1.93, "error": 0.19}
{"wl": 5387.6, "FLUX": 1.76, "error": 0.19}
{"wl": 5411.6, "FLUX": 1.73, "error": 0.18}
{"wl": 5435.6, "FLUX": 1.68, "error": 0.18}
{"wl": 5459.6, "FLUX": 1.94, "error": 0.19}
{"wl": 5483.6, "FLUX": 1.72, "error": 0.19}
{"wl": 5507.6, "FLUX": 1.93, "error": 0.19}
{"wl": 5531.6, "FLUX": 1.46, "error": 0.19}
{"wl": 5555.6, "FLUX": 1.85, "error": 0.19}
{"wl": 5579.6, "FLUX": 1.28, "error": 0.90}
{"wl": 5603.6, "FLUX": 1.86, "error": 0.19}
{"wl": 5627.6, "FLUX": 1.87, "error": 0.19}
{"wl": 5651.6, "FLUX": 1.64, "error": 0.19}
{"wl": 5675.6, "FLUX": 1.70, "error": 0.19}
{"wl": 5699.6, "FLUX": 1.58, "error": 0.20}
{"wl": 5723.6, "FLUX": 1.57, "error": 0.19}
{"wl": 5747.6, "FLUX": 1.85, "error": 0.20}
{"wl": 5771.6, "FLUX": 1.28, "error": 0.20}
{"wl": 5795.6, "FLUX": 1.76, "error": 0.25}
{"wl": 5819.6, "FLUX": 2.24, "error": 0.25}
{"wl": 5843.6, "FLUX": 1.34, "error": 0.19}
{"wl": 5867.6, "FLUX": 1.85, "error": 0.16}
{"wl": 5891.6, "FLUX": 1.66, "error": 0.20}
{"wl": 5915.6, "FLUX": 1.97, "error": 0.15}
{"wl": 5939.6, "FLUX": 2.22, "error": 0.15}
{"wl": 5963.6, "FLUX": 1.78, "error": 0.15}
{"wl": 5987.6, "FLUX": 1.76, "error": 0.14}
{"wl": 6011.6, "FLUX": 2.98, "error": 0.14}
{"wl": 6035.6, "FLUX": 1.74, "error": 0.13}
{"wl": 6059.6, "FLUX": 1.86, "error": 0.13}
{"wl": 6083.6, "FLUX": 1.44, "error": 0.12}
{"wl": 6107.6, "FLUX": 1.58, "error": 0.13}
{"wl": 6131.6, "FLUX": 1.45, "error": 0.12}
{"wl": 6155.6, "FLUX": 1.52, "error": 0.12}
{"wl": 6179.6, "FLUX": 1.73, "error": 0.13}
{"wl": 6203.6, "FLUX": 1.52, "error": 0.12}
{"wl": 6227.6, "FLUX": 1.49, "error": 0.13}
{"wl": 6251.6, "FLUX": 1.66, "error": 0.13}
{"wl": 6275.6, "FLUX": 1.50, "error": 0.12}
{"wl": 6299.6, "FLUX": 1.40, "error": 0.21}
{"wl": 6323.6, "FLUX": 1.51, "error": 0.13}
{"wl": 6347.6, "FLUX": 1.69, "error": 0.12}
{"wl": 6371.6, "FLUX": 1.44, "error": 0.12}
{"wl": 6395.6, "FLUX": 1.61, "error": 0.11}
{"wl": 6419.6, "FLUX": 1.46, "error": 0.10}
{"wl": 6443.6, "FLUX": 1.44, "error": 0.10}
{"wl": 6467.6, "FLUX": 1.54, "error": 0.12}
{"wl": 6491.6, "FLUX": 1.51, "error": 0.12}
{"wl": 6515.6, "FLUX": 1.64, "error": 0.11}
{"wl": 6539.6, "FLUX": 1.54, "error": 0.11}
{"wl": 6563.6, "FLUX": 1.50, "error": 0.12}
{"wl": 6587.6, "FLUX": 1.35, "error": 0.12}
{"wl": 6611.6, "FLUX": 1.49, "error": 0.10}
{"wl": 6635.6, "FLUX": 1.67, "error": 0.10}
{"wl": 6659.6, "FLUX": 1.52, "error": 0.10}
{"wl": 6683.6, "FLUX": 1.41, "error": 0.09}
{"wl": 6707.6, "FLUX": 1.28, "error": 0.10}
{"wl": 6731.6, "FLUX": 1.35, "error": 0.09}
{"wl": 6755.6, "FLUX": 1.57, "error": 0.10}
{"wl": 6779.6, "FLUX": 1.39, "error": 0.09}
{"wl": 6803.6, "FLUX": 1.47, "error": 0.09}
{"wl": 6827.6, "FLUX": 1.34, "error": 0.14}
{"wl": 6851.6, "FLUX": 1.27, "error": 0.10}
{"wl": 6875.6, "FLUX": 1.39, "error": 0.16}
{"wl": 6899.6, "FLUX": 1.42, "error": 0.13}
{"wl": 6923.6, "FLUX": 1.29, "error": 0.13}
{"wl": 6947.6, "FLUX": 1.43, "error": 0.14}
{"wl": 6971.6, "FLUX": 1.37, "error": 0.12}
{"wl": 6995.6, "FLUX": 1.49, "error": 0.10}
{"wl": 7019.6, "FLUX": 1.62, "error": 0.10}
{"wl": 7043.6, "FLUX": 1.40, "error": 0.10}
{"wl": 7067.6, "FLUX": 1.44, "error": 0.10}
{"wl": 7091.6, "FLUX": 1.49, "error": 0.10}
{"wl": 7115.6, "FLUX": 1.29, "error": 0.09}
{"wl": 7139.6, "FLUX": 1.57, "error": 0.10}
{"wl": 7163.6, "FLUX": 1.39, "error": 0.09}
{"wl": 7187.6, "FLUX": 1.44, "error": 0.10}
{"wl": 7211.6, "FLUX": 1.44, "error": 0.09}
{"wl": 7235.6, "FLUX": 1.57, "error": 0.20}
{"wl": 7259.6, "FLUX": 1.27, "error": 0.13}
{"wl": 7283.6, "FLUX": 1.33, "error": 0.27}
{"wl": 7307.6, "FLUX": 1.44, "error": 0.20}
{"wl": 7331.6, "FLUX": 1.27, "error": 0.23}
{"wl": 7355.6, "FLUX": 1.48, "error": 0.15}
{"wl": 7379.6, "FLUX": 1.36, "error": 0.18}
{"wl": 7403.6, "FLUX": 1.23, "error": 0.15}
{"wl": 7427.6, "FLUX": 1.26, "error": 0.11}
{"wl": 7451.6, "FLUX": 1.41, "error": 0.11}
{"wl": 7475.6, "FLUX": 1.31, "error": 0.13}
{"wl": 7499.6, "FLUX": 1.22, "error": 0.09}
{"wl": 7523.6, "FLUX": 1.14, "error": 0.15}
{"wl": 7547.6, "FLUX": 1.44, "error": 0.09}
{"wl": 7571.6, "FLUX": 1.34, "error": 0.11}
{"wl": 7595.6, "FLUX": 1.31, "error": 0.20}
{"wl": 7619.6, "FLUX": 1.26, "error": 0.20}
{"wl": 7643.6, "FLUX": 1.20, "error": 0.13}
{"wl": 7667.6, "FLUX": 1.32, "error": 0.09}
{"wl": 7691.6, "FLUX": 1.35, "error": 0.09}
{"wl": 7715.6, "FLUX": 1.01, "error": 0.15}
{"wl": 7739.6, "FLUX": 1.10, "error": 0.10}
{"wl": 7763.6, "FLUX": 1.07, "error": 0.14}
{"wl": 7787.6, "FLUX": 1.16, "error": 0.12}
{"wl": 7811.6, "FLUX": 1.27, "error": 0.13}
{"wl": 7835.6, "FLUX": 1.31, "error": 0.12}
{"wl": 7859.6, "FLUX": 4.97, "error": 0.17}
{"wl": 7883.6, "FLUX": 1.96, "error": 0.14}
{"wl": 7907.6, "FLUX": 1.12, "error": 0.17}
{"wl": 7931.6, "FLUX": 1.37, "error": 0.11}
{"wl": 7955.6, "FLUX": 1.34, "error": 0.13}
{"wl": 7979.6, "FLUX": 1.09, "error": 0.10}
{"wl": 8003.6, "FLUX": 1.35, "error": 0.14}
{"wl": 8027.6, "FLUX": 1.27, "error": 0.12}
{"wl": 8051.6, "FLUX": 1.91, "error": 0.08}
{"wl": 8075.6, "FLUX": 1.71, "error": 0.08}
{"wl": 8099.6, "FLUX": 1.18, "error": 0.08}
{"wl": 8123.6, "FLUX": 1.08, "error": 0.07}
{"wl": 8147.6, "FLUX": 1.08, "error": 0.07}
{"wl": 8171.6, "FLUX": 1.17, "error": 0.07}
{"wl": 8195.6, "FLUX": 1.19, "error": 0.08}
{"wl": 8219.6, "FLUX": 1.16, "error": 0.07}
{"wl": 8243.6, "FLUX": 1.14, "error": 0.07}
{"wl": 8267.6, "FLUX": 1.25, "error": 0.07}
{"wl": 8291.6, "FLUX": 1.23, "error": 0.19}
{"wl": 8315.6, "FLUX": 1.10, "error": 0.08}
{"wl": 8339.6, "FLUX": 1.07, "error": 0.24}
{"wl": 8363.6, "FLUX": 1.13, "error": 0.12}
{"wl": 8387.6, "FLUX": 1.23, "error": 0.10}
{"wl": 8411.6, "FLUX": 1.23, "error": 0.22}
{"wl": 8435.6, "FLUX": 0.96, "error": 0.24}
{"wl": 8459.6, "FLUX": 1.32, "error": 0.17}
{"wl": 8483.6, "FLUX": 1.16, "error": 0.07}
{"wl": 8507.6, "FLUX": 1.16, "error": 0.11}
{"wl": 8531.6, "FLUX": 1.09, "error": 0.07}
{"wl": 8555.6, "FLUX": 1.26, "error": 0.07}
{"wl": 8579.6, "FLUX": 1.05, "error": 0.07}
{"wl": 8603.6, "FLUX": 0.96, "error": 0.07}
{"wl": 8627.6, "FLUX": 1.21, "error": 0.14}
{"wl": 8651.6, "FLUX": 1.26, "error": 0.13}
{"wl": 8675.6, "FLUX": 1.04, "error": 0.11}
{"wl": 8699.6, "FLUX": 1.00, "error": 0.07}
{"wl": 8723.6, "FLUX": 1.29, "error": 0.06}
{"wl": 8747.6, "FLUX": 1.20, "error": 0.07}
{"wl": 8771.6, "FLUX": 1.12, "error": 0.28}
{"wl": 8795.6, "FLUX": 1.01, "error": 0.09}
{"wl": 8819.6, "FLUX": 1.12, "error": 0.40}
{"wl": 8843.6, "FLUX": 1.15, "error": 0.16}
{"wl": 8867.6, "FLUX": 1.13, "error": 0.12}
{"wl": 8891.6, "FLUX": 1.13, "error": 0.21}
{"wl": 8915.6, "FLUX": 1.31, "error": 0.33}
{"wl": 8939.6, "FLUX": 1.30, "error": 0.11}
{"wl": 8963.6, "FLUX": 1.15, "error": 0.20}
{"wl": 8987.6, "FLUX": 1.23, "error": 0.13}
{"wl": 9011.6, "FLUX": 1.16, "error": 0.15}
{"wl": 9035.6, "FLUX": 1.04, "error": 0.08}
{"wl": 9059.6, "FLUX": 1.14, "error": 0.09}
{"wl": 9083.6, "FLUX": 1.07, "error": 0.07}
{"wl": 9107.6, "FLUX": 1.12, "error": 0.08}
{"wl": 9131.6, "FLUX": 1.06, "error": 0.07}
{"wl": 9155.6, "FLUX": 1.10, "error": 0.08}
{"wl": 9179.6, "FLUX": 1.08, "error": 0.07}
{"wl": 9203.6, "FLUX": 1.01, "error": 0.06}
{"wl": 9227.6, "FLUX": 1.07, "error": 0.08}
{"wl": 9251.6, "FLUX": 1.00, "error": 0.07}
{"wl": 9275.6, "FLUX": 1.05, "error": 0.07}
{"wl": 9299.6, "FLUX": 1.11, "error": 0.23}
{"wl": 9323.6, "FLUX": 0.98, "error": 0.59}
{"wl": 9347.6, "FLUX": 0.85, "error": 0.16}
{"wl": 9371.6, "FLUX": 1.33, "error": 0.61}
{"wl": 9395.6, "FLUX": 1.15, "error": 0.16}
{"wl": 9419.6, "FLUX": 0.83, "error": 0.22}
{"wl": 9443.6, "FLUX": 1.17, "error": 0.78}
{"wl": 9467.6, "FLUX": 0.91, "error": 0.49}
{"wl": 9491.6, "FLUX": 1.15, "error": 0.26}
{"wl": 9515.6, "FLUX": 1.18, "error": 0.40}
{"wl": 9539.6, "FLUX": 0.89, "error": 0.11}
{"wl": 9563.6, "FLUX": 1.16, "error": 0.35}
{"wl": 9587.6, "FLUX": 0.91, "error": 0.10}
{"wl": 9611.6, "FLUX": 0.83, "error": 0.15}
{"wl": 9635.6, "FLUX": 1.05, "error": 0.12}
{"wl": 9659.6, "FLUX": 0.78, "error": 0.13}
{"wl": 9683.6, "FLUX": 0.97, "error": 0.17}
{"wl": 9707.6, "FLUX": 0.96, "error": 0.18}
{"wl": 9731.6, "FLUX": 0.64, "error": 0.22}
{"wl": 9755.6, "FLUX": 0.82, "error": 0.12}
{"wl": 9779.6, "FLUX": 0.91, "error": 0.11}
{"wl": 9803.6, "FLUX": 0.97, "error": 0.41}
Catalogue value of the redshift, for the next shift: 0.199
